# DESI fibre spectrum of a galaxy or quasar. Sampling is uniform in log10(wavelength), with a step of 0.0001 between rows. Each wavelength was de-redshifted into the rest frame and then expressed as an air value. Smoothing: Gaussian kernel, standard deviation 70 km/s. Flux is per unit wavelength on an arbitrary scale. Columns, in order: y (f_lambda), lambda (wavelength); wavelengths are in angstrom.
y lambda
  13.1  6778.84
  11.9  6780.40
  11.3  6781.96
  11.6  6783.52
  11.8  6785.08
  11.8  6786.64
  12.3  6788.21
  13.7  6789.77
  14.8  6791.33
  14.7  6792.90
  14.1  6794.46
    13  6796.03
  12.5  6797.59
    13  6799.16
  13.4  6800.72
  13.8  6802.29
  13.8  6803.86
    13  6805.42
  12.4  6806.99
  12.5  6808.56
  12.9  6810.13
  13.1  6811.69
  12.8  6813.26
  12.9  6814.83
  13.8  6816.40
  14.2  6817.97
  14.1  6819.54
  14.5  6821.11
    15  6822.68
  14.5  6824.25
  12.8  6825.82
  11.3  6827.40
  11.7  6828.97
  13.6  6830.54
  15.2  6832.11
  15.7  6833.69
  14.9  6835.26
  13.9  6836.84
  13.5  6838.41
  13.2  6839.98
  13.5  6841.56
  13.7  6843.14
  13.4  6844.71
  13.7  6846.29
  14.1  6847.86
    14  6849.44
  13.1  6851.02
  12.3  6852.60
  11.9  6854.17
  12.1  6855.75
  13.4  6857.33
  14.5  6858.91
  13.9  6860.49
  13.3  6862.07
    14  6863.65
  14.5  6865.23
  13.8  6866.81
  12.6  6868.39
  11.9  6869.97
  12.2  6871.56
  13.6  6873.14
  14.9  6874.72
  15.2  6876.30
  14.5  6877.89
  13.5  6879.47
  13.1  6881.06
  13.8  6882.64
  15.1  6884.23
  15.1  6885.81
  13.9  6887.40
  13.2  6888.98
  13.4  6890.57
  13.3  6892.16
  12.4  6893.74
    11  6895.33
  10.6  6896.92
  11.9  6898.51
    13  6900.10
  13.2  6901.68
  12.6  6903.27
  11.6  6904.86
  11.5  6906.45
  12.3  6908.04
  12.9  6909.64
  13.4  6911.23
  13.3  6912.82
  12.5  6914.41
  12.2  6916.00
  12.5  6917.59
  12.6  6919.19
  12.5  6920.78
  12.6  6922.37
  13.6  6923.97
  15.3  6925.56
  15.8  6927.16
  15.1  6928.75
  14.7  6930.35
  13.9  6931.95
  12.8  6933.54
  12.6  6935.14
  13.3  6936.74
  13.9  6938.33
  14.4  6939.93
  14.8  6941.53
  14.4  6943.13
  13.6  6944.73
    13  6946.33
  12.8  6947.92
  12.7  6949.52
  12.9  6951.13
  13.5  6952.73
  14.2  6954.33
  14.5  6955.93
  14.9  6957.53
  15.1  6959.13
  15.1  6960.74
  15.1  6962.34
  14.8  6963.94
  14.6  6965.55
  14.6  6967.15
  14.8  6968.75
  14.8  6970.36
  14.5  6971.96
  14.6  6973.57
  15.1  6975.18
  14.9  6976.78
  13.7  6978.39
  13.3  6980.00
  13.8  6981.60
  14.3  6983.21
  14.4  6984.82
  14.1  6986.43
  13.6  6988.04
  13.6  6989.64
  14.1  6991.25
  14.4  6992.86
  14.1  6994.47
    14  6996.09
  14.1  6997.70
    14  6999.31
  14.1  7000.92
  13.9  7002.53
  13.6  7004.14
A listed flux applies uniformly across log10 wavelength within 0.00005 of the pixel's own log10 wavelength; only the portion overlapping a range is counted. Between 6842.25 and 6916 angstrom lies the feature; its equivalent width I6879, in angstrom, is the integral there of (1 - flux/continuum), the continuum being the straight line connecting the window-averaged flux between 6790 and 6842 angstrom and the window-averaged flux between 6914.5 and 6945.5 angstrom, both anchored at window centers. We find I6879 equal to 2.4 angstrom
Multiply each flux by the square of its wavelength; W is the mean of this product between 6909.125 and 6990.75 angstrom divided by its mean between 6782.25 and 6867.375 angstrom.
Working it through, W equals 1.08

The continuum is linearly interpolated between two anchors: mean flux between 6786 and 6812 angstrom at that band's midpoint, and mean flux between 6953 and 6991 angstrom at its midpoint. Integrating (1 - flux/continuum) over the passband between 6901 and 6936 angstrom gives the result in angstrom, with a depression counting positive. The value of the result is 2.3 angstrom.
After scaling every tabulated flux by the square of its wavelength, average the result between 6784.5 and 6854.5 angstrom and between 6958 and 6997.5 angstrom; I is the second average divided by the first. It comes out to 1.12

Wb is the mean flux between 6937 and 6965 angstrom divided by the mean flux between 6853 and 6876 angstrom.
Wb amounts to 1.1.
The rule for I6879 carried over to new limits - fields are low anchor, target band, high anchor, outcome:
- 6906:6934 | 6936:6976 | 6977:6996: -1.6 angstrom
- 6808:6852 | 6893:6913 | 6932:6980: 2.4 angstrom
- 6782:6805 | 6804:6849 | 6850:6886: -0.9 angstrom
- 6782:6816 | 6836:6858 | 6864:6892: 0.3 angstrom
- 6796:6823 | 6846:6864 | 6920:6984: 0.4 angstrom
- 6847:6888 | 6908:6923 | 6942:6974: 1.3 angstrom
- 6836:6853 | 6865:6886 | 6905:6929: -0.7 angstrom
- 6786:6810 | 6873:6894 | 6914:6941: -0.8 angstrom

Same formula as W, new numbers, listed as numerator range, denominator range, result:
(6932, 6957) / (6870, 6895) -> 1.01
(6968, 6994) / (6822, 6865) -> 1.09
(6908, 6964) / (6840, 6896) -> 1.04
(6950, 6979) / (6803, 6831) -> 1.14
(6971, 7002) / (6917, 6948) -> 1.05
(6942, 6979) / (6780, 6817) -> 1.15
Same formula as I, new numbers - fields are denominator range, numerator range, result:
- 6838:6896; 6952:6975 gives 1.12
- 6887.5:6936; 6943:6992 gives 1.11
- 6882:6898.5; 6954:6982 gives 1.14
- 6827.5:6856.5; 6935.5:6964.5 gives 1.07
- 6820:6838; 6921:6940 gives 1.03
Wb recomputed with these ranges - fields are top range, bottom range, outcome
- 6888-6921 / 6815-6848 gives 0.90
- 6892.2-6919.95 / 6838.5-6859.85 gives 0.93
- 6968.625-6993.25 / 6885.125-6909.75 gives 1.13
